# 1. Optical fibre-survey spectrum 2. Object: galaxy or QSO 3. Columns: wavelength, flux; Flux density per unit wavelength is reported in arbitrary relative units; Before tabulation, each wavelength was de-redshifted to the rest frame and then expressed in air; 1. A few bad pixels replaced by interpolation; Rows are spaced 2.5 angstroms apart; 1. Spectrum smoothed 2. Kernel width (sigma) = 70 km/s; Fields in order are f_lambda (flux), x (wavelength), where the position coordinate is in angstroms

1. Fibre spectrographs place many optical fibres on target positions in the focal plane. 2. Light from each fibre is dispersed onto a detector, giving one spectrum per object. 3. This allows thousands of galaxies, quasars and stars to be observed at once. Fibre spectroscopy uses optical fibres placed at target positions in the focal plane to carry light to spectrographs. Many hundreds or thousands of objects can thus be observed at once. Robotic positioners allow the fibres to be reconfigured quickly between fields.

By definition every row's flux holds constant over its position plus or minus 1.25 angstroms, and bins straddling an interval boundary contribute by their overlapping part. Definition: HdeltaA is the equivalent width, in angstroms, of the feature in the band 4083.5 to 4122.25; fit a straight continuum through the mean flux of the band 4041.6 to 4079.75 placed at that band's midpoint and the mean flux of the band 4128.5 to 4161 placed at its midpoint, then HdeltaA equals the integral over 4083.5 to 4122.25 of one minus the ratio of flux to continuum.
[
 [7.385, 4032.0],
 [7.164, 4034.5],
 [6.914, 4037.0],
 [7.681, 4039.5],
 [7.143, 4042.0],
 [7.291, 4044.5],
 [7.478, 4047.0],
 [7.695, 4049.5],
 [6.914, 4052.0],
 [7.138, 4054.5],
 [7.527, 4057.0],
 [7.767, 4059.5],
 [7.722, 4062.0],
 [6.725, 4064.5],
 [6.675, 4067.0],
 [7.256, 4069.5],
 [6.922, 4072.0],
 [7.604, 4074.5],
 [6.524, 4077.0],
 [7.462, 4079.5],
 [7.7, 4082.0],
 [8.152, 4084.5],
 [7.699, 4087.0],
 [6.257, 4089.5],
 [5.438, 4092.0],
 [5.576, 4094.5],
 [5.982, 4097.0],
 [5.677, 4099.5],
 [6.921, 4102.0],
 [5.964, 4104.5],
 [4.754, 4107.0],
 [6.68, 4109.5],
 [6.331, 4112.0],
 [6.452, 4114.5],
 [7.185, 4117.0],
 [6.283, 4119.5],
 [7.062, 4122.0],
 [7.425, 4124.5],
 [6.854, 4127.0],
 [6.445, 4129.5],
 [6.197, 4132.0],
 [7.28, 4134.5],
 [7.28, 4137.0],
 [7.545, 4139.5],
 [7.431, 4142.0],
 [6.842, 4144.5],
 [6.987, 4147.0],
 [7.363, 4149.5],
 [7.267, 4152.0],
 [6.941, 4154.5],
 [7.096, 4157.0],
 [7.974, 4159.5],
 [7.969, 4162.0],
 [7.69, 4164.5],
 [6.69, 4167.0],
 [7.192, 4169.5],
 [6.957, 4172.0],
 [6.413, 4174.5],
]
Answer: 4.4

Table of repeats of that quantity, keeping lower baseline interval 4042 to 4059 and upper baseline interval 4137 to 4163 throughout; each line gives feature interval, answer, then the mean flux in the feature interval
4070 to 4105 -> 2.9 angstroms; 6.73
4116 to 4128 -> 0.6 angstroms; 6.96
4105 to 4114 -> 1.7 angstroms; 5.97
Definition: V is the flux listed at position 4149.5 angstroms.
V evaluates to 7.363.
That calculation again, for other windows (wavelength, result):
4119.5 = 6.283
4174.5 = 6.413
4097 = 5.982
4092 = 5.438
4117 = 7.185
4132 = 6.197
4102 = 6.921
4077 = 6.524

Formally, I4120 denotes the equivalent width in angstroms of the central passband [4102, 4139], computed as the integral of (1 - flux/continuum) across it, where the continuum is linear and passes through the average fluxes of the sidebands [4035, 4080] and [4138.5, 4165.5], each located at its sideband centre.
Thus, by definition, 3.6 angstroms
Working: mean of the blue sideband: 7.24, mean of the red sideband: 7.37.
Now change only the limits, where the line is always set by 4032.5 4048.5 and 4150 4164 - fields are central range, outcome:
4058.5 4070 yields 0.2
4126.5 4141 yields 0.9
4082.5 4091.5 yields 0.1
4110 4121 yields 1.2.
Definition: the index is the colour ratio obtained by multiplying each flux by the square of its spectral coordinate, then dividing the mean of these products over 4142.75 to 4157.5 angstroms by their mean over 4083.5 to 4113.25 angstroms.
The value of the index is 1.16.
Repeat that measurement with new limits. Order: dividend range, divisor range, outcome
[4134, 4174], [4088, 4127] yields 1.18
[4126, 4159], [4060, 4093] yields 1.03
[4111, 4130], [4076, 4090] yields 0.94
